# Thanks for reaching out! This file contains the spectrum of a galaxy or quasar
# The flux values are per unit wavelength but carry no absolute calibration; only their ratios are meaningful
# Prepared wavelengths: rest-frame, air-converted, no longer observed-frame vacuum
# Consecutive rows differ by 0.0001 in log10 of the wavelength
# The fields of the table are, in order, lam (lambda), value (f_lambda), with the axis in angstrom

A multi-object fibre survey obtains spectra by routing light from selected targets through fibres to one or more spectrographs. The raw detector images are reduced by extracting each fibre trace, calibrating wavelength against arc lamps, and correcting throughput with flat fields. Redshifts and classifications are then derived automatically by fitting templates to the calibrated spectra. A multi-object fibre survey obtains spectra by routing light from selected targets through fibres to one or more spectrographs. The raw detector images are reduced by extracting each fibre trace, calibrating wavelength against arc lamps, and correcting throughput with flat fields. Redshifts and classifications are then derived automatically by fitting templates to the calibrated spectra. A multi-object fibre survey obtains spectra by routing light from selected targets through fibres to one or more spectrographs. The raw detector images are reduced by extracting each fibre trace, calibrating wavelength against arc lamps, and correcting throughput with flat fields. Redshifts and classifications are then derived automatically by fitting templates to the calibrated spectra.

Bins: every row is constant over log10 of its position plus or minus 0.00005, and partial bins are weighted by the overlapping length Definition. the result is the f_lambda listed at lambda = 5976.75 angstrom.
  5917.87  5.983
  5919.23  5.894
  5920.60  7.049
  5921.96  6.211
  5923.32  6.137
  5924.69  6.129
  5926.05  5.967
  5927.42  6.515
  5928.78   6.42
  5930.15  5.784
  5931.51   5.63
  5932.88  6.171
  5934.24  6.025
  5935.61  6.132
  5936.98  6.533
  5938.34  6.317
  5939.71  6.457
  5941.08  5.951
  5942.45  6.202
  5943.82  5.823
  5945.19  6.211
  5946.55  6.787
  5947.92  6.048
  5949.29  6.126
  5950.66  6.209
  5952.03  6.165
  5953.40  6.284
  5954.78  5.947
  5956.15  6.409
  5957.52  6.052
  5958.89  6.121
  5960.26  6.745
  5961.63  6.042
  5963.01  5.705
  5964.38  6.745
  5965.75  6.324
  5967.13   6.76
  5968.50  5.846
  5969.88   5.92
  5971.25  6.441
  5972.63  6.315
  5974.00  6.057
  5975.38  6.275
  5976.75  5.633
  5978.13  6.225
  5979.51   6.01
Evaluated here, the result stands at 5.633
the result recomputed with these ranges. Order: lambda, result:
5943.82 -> 5.823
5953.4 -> 6.284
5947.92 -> 6.048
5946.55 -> 6.787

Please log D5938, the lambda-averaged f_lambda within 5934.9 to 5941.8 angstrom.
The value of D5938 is 6.27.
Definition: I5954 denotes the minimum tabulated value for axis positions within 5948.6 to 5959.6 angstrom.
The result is 5.947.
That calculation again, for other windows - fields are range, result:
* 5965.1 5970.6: 5.846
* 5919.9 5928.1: 5.967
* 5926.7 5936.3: 5.63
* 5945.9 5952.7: 6.048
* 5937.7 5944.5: 5.823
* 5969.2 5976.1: 5.92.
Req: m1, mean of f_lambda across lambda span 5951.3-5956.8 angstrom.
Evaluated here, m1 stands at 6.19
